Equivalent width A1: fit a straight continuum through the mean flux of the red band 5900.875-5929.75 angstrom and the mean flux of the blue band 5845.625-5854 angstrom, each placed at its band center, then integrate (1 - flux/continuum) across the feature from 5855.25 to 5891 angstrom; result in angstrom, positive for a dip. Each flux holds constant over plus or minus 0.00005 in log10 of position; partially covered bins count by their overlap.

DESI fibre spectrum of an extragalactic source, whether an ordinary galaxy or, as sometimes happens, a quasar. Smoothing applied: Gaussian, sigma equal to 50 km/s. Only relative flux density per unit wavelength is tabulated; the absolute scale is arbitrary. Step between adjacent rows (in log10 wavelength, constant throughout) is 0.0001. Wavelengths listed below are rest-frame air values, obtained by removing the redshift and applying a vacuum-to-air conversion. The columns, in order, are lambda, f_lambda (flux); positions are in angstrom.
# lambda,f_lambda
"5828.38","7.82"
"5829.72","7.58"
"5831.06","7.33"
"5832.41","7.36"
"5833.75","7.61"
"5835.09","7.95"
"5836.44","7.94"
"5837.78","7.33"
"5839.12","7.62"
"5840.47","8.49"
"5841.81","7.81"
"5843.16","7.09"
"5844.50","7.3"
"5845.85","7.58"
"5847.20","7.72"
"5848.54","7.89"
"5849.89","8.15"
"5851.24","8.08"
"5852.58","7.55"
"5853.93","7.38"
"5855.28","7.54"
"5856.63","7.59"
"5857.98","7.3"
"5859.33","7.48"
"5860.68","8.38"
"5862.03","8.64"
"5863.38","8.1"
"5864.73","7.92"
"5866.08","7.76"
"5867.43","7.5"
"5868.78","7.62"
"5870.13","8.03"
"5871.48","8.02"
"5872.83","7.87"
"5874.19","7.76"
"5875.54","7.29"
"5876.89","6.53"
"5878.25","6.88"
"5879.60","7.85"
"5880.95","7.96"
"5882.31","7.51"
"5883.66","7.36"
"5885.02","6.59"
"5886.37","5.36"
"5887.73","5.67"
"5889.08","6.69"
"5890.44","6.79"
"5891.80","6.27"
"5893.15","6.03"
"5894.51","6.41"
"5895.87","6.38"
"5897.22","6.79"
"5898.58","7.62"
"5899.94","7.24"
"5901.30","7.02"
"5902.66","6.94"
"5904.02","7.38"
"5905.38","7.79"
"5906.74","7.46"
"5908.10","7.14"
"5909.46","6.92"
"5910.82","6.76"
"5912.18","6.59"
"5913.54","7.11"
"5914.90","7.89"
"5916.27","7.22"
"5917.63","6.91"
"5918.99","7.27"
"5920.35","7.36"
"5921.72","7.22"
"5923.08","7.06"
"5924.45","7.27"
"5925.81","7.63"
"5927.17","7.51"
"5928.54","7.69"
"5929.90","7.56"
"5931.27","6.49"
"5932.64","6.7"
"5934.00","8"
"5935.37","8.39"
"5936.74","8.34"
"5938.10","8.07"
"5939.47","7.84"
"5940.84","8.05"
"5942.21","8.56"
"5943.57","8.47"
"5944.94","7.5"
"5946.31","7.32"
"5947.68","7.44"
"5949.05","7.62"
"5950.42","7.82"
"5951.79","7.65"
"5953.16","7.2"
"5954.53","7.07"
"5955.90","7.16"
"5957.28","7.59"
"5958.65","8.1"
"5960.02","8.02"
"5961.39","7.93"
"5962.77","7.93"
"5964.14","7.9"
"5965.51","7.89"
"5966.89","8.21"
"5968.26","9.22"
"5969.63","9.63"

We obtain 1.0 angstrom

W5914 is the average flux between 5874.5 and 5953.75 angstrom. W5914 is 7.25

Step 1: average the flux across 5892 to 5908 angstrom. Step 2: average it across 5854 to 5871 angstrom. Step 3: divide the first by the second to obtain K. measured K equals 0.90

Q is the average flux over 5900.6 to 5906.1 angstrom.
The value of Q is 7.28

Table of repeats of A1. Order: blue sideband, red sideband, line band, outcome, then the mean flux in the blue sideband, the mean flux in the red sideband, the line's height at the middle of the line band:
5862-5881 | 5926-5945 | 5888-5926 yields 3.58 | 7.68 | 7.8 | 7.75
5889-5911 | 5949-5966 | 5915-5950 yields -1.09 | 6.93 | 7.68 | 7.36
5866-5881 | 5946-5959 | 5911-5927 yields 0.63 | 7.57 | 7.48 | 7.52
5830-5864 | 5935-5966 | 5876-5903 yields 3.36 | 7.73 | 7.81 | 7.76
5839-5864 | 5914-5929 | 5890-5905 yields 1.34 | 7.77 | 7.36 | 7.5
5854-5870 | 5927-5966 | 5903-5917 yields 0.96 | 7.79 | 7.72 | 7.75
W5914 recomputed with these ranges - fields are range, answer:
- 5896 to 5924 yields 7.17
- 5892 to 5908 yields 6.99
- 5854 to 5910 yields 7.25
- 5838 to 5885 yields 7.67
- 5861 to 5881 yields 7.72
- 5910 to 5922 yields 7.14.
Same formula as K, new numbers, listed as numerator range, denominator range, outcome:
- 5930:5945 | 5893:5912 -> 1.12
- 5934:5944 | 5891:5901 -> 1.23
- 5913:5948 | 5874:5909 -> 1.09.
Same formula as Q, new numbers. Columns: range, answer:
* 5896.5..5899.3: 7.2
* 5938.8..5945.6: 8.09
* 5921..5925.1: 7.17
